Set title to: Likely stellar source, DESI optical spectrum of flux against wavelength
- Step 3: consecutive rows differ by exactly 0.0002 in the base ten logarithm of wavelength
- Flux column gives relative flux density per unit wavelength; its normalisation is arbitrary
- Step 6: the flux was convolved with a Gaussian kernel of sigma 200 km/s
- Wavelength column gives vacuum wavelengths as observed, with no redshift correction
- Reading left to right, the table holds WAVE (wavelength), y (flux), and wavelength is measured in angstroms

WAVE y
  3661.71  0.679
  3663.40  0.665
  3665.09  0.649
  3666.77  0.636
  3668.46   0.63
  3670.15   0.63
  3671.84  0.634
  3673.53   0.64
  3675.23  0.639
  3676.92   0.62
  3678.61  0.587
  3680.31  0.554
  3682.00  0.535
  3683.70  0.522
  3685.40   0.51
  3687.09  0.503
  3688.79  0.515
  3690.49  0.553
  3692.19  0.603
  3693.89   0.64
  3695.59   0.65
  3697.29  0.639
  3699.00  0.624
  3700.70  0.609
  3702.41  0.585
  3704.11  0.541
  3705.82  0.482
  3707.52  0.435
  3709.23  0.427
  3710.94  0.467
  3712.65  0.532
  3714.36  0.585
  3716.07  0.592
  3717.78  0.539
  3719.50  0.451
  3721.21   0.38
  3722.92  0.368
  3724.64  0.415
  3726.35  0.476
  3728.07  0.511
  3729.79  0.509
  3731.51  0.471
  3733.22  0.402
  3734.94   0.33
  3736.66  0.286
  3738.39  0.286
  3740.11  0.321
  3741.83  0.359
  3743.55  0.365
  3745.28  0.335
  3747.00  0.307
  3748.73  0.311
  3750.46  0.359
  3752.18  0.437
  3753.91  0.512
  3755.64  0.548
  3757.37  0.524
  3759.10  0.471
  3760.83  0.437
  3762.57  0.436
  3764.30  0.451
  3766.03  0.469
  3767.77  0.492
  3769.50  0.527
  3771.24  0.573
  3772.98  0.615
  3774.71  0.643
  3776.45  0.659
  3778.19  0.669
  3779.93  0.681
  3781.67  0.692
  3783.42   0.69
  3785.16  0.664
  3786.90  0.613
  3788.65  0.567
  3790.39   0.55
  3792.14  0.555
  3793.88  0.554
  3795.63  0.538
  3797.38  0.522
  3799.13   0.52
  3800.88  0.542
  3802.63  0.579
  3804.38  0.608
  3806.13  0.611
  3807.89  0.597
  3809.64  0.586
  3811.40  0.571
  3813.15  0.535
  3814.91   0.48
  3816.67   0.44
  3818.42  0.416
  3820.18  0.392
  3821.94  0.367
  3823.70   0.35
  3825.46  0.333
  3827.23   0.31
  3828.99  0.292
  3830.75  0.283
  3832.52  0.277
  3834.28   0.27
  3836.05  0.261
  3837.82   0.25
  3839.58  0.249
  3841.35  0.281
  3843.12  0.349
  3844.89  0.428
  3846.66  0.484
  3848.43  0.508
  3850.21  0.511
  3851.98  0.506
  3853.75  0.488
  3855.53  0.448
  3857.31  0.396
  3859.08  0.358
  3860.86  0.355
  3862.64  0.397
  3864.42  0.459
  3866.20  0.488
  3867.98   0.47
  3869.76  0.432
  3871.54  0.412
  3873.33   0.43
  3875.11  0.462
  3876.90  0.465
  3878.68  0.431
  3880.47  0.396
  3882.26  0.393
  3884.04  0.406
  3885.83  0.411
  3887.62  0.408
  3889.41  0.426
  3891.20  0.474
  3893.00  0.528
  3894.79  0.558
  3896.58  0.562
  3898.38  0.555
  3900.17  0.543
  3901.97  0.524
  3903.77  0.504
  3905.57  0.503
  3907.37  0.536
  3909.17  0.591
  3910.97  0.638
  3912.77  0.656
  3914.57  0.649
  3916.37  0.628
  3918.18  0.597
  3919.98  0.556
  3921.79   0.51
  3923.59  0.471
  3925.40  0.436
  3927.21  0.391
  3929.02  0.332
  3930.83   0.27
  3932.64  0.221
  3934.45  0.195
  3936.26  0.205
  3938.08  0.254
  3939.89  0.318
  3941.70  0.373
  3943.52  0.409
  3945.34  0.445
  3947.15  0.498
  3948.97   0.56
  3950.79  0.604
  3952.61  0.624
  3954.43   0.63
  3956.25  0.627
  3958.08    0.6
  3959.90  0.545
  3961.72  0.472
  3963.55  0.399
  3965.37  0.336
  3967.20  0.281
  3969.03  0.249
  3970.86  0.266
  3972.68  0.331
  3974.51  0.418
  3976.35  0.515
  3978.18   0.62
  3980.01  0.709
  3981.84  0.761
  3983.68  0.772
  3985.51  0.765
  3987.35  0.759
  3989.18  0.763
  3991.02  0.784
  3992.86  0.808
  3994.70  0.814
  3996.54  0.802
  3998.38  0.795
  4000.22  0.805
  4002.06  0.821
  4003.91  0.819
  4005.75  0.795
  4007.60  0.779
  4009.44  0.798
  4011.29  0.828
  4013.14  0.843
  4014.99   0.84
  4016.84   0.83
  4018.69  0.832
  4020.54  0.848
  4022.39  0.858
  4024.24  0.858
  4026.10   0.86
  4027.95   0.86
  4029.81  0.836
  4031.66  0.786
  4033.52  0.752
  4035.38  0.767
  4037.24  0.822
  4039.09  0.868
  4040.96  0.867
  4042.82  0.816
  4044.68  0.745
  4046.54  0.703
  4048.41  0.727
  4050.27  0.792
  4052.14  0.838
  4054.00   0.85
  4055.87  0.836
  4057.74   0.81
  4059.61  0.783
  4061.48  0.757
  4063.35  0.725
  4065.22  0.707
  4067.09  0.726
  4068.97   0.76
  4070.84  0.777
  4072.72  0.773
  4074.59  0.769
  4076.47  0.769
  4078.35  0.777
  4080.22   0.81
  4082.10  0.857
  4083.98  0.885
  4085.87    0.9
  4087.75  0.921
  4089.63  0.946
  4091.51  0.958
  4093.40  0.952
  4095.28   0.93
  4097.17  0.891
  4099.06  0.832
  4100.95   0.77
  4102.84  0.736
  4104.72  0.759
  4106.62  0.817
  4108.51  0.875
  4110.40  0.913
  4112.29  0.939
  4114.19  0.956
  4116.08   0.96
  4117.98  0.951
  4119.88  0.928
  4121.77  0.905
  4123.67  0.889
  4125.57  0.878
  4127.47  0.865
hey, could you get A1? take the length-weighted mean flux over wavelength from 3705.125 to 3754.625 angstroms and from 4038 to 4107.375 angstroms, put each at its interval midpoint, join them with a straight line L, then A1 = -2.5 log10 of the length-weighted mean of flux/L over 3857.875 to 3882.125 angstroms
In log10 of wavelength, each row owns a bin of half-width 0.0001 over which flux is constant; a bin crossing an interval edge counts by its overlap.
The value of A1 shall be 0.34 mag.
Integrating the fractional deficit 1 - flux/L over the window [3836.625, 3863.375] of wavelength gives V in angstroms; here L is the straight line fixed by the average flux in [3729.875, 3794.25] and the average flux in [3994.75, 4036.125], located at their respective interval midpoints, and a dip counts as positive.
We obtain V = 9.1 angstroms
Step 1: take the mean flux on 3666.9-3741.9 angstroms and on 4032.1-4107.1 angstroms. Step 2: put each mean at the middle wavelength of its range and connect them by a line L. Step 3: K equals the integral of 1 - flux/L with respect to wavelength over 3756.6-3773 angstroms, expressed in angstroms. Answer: 2.1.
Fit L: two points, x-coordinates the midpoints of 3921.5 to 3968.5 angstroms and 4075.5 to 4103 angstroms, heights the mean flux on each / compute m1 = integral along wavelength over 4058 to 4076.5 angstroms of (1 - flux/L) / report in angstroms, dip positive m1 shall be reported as 1.0 angstroms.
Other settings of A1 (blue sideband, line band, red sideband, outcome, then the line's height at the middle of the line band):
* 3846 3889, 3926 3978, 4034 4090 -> 0.410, 0.596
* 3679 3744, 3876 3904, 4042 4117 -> 0.351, 0.653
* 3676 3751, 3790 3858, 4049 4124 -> 0.304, 0.587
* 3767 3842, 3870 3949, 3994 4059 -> 0.370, 0.645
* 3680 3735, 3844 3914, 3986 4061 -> 0.380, 0.675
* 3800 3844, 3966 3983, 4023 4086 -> 0.396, 0.664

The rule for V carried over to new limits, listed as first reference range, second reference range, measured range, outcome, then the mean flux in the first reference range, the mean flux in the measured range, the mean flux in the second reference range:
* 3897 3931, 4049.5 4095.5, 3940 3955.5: 2.2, 0.526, 0.509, 0.823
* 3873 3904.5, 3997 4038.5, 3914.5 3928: 0.8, 0.472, 0.523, 0.82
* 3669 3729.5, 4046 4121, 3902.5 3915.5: 2.3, 0.543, 0.581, 0.835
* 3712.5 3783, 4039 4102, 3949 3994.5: 9.0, 0.472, 0.572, 0.818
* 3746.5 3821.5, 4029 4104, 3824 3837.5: 6.7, 0.534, 0.29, 0.813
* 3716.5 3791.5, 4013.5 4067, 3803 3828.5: 3.7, 0.483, 0.47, 0.805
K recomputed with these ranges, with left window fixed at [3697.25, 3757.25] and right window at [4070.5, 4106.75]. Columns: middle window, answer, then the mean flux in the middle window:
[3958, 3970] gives 5.2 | 0.398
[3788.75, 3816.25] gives -1.2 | 0.555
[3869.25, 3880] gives 3.0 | 0.437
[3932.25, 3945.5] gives 7.5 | 0.298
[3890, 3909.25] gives 3.2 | 0.53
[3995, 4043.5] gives -3.5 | 0.822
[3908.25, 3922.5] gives 1.1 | 0.604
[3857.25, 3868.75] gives 3.4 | 0.419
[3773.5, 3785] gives -3.7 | 0.67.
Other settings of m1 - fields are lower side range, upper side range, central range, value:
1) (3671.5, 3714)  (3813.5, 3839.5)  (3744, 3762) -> 1.42 angstroms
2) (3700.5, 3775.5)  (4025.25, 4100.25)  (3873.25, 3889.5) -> 5.12 angstroms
